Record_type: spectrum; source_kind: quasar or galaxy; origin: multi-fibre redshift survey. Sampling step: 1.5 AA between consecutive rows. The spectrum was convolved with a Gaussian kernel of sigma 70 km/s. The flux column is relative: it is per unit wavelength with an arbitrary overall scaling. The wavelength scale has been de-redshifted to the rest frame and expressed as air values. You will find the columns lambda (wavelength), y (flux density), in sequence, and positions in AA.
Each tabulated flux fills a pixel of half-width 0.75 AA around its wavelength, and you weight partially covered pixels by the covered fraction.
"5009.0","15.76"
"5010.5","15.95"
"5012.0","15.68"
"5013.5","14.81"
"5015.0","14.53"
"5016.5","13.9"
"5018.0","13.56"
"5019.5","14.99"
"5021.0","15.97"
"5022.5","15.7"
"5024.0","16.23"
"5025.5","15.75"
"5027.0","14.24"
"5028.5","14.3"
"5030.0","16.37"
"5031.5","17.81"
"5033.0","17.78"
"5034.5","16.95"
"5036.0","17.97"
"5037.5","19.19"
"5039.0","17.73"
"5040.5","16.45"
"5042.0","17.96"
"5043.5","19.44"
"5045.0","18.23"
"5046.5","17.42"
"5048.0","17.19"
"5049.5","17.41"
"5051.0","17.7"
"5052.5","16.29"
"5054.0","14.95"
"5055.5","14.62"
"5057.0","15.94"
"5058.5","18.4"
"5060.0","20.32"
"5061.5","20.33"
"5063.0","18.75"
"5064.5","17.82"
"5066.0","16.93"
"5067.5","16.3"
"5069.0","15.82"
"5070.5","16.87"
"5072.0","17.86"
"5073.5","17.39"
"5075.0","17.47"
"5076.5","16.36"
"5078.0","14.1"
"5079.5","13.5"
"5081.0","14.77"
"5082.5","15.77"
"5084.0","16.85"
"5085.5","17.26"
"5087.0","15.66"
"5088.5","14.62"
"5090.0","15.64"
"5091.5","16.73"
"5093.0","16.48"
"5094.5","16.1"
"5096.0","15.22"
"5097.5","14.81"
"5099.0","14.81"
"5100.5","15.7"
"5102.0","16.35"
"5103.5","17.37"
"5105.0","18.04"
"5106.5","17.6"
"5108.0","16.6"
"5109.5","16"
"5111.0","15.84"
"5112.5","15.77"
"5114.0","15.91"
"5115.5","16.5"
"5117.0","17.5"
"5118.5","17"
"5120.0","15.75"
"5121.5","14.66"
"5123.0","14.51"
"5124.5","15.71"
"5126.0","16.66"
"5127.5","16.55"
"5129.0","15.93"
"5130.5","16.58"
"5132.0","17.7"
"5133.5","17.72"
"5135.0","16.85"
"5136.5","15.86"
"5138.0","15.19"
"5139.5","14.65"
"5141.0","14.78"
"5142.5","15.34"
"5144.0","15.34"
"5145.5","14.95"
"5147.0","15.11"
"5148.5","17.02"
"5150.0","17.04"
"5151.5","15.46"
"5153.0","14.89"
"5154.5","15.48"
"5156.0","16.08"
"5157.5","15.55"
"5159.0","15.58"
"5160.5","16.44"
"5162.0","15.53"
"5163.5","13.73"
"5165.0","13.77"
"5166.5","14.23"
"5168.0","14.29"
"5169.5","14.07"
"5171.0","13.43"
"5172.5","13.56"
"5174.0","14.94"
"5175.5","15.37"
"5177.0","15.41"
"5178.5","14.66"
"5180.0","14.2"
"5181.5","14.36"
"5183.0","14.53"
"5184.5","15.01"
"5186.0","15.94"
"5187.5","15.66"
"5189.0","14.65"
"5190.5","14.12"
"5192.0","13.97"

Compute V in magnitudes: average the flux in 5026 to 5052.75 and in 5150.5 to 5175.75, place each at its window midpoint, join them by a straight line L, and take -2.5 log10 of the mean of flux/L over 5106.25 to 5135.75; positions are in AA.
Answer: -0.05 mag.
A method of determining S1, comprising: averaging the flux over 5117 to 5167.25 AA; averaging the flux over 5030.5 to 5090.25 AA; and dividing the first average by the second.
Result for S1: 0.92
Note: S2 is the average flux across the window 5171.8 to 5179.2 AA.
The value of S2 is 14.8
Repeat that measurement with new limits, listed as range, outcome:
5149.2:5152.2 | 16.3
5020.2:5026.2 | 15.9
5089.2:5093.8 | 16.3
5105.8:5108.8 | 17.1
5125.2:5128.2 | 16.6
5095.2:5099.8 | 15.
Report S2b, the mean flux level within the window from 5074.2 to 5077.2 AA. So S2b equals 16.9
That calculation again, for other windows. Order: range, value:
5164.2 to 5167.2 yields 14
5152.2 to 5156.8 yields 15.5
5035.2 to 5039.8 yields 18.3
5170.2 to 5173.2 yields 13.5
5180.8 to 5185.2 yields 14.6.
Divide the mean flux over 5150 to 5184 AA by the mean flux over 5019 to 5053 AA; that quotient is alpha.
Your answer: 0.88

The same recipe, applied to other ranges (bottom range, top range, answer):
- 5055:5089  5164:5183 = 0.86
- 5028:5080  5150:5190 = 0.87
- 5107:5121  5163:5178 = 0.88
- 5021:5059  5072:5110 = 0.95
